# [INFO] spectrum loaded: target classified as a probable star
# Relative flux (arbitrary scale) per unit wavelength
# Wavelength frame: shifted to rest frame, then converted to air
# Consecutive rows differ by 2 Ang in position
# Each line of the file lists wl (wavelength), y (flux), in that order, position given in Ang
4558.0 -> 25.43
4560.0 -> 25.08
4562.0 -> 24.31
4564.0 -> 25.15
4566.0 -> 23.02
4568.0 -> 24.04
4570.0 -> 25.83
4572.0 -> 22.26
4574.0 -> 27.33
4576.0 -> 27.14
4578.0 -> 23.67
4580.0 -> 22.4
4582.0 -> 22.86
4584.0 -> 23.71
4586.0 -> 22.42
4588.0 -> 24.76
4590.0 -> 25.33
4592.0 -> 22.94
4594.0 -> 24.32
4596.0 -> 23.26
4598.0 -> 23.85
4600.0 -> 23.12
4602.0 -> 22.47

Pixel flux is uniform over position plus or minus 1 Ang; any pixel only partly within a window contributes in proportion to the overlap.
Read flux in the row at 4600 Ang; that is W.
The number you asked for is 23.12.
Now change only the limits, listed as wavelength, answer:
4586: 22.42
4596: 23.26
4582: 22.86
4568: 24.04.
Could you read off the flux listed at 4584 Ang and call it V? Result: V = 23.71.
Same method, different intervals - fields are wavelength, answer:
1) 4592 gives 22.94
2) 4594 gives 24.32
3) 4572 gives 22.26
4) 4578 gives 23.67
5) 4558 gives 25.43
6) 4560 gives 25.08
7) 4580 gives 22.4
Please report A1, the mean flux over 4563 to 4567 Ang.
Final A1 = 24.1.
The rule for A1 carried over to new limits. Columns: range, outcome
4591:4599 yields 23.6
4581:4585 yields 23.3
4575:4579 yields 25.4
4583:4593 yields 23.8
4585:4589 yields 23.6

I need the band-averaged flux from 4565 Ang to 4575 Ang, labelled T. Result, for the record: 24.5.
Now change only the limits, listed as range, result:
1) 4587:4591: 25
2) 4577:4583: 23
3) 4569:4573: 24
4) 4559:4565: 24.8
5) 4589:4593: 24.1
